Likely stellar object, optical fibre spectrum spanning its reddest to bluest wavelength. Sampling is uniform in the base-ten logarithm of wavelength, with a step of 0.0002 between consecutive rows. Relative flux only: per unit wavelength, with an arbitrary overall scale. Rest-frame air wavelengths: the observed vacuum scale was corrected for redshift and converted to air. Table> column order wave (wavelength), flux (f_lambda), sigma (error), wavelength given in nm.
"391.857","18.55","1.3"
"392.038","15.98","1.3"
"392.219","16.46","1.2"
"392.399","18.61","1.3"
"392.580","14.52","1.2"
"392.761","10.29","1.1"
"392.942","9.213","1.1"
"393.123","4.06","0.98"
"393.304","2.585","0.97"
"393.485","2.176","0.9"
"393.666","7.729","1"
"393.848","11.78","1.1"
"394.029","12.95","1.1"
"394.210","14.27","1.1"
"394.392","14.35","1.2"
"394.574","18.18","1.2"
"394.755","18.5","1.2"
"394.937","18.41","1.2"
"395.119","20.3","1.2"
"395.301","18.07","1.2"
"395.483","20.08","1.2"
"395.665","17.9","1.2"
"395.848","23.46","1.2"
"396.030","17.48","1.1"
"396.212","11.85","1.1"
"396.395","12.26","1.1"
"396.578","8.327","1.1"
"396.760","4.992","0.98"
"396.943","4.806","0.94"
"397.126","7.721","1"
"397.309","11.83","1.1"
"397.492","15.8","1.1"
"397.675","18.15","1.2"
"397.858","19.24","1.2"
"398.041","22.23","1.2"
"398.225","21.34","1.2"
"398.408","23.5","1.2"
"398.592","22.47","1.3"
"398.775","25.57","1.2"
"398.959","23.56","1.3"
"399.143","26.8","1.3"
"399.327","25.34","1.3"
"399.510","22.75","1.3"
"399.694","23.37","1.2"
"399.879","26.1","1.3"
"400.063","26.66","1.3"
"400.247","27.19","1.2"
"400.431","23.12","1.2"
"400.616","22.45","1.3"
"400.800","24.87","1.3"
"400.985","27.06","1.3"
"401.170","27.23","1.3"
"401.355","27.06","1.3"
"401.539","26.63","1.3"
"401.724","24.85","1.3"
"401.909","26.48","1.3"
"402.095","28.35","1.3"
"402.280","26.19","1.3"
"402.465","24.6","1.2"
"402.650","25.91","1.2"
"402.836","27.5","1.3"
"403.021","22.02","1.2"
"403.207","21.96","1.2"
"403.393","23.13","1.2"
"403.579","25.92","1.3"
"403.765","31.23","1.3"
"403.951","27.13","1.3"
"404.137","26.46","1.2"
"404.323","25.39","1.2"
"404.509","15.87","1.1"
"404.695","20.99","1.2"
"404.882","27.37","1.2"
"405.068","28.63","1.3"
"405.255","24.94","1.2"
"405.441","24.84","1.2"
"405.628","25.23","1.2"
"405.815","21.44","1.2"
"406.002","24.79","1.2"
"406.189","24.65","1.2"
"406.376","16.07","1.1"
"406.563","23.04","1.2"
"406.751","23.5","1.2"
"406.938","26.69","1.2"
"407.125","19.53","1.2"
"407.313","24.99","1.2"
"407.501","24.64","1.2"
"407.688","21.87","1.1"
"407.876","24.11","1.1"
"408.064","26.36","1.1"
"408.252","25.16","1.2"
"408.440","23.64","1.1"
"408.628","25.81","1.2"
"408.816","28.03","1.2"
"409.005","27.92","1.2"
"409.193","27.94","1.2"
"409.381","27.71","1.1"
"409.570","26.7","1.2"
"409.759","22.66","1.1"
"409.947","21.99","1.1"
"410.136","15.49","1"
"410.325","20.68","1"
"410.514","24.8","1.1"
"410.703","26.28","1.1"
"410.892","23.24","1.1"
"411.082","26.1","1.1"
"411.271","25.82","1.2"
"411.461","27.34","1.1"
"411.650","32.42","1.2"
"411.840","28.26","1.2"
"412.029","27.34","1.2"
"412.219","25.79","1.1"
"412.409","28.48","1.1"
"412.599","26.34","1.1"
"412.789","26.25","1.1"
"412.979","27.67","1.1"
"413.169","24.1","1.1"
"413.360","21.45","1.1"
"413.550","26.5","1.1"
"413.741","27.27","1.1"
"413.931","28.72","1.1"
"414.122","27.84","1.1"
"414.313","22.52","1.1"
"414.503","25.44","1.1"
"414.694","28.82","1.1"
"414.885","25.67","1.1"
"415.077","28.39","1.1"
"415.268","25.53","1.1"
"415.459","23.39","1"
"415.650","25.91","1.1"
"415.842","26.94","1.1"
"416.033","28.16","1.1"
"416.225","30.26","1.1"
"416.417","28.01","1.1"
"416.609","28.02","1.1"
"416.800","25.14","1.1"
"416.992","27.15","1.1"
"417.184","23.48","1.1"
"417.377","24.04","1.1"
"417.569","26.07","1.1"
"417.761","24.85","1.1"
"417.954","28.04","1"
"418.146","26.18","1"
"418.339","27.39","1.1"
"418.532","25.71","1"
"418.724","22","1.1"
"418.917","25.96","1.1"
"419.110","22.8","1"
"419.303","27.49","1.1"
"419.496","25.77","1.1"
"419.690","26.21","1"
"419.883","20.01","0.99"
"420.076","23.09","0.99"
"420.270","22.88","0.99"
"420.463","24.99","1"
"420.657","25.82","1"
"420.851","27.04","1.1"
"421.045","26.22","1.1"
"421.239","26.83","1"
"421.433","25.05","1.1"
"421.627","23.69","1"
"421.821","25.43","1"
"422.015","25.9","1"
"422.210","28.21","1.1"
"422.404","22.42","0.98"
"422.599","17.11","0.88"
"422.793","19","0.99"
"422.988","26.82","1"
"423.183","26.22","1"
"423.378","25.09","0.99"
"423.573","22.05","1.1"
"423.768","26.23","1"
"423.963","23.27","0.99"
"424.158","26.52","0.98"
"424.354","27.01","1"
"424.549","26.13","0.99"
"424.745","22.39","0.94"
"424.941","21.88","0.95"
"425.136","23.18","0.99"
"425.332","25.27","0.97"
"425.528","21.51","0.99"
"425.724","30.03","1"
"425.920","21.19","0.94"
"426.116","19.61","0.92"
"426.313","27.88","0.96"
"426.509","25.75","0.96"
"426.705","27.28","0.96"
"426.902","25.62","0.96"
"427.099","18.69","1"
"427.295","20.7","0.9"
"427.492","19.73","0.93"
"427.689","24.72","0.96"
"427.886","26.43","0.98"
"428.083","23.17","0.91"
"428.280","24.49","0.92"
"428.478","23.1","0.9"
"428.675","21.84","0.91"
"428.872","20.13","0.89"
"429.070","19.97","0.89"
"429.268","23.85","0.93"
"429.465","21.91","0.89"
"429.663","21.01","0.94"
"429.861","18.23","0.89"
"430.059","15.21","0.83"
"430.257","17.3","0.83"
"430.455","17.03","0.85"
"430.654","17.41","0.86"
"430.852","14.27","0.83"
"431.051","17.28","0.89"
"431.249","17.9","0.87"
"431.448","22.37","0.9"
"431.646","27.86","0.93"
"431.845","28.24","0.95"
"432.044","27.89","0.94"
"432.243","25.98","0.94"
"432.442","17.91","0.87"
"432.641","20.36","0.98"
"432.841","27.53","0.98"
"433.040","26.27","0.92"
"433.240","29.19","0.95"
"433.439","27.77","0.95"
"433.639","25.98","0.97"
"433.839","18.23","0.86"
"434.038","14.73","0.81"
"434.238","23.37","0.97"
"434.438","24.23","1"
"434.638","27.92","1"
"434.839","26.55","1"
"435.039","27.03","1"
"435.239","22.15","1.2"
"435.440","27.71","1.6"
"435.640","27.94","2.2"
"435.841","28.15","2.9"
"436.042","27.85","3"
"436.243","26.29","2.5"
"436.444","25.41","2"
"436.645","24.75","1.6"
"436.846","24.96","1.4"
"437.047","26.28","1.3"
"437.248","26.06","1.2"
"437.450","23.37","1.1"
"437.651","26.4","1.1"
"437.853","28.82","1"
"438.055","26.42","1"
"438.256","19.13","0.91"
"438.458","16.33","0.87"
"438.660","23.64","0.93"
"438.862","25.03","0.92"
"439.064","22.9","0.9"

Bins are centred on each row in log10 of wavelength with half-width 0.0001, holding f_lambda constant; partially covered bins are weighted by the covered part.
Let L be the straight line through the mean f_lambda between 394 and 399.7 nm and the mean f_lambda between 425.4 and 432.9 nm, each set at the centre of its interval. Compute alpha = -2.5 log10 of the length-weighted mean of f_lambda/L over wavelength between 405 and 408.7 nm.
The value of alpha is -0.25 mag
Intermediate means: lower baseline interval 17.7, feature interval 24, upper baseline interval 22.1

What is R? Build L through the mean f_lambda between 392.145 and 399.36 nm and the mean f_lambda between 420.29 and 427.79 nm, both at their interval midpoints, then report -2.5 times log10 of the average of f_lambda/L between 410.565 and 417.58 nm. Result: -0.25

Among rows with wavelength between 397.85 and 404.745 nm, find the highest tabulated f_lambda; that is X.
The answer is 31.23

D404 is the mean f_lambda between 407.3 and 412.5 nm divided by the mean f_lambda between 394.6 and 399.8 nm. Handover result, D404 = 1.40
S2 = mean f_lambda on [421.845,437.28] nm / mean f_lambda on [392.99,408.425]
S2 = 1.12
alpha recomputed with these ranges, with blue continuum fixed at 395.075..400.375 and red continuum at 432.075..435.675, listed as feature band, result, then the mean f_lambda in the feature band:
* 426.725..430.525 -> 0.11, 21.4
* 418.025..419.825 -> -0.15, 25.4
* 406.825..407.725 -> -0.16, 23.7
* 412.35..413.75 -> -0.21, 25.9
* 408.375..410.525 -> -0.18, 24.4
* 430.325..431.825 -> 0.22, 19.6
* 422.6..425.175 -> -0.05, 24.1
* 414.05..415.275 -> -0.22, 26.3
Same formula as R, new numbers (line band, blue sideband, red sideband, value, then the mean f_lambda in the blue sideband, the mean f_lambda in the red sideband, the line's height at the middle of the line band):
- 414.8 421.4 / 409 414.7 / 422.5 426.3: -0.041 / 25.7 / 23.8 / 24.8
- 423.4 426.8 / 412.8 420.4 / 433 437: 0.044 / 25.8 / 25.3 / 25.6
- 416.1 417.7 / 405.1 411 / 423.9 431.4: -0.146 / 24.1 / 22.1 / 23.2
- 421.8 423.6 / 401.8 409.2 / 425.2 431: -0.062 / 24.7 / 21.8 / 22.5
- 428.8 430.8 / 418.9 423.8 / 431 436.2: 0.277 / 24.5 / 24.6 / 24.6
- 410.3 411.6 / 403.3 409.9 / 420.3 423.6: -0.031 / 24.7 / 24.6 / 24.7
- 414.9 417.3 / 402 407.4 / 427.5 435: -0.134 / 24.4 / 22.4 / 23.5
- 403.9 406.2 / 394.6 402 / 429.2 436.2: -0.167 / 20.4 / 23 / 20.9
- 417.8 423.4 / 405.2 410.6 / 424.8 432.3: -0.086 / 24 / 22.2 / 22.9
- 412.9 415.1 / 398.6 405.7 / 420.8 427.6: -0.061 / 25.3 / 24.2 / 24.7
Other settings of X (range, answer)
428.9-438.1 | 29.19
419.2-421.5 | 27.49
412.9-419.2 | 30.26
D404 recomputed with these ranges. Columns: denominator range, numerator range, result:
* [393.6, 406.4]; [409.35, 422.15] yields 1.20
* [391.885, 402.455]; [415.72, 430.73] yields 1.31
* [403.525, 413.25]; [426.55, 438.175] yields 0.94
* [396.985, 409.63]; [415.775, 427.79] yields 1.03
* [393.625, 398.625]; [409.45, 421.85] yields 1.64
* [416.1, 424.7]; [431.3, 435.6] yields 0.98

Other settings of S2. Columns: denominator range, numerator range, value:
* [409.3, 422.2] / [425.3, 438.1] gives 0.92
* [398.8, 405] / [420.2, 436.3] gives 0.94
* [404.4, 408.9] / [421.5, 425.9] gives 1.02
